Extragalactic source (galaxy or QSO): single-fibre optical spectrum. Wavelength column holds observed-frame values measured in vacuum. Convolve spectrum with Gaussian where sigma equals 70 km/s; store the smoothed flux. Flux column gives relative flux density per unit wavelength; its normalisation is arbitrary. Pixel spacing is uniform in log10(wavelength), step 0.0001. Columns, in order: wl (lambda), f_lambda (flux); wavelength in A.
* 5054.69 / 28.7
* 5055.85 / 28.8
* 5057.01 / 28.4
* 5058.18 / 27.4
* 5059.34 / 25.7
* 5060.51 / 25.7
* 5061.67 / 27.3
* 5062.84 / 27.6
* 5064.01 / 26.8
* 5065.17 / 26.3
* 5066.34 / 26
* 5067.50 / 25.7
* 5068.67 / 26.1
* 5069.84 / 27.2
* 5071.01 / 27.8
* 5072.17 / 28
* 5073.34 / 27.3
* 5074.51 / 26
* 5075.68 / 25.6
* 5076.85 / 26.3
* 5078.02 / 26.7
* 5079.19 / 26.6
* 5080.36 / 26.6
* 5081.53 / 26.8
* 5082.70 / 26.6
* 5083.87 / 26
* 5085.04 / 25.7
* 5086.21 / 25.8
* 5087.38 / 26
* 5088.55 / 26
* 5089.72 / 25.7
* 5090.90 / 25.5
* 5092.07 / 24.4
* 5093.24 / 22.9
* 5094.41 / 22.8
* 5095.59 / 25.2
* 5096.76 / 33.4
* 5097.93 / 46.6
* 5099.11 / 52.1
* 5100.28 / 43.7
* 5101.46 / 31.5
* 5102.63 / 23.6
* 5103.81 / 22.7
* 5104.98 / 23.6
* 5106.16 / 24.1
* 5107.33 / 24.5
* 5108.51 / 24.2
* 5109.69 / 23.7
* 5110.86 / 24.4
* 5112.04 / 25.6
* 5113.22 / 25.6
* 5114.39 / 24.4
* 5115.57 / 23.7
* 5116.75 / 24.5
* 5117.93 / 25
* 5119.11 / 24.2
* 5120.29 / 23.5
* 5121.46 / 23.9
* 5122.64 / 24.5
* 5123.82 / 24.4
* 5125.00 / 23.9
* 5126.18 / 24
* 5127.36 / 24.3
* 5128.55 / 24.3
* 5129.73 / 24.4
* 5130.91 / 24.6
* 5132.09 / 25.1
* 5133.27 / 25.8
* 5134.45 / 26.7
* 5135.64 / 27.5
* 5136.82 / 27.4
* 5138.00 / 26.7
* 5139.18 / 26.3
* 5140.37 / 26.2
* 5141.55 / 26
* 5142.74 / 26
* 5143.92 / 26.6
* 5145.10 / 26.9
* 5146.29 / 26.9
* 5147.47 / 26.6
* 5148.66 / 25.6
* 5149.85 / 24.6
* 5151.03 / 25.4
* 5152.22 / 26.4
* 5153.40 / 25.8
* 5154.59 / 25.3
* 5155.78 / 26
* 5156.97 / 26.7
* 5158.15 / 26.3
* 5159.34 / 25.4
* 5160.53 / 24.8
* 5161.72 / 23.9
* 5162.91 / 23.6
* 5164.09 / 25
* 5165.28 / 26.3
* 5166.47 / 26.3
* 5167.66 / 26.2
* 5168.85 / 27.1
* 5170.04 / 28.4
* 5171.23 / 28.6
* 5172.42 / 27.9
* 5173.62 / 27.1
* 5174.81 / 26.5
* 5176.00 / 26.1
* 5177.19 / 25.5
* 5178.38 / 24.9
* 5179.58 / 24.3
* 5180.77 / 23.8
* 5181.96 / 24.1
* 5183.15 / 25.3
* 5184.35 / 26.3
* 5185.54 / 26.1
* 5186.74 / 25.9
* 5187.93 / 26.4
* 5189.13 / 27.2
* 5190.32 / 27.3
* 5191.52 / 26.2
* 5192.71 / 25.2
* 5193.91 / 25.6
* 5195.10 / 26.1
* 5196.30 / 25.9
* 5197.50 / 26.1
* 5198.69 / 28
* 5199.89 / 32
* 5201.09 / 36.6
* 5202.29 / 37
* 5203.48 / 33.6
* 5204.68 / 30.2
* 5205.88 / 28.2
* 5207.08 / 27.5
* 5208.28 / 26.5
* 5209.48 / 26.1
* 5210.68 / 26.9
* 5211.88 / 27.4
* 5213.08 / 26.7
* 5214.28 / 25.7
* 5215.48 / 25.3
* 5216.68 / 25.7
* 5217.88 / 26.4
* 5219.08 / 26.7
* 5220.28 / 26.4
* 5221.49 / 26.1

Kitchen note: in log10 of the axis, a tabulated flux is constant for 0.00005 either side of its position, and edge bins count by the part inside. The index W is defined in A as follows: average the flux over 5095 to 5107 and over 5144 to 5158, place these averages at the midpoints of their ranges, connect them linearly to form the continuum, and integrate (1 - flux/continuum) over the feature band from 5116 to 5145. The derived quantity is 3.39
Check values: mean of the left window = 32.5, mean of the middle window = 25.3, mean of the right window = 26.1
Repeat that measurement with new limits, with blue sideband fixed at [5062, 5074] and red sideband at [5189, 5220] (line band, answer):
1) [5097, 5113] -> -1.7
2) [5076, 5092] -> 0.5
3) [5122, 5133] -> 1.2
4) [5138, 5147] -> 0.3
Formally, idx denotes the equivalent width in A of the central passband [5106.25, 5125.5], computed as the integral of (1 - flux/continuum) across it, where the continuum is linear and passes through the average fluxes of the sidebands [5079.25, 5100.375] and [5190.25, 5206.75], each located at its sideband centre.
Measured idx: 3.16 A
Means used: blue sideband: 29.2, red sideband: 29.2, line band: 24.4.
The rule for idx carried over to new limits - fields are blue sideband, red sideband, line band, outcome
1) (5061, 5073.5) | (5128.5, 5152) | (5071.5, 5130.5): -0.2 A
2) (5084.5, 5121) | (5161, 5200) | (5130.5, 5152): 0.4 A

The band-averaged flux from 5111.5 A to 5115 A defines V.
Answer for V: 25.2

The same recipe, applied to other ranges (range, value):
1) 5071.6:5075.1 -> 27.1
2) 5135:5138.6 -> 27.2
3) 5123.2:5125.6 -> 24.2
